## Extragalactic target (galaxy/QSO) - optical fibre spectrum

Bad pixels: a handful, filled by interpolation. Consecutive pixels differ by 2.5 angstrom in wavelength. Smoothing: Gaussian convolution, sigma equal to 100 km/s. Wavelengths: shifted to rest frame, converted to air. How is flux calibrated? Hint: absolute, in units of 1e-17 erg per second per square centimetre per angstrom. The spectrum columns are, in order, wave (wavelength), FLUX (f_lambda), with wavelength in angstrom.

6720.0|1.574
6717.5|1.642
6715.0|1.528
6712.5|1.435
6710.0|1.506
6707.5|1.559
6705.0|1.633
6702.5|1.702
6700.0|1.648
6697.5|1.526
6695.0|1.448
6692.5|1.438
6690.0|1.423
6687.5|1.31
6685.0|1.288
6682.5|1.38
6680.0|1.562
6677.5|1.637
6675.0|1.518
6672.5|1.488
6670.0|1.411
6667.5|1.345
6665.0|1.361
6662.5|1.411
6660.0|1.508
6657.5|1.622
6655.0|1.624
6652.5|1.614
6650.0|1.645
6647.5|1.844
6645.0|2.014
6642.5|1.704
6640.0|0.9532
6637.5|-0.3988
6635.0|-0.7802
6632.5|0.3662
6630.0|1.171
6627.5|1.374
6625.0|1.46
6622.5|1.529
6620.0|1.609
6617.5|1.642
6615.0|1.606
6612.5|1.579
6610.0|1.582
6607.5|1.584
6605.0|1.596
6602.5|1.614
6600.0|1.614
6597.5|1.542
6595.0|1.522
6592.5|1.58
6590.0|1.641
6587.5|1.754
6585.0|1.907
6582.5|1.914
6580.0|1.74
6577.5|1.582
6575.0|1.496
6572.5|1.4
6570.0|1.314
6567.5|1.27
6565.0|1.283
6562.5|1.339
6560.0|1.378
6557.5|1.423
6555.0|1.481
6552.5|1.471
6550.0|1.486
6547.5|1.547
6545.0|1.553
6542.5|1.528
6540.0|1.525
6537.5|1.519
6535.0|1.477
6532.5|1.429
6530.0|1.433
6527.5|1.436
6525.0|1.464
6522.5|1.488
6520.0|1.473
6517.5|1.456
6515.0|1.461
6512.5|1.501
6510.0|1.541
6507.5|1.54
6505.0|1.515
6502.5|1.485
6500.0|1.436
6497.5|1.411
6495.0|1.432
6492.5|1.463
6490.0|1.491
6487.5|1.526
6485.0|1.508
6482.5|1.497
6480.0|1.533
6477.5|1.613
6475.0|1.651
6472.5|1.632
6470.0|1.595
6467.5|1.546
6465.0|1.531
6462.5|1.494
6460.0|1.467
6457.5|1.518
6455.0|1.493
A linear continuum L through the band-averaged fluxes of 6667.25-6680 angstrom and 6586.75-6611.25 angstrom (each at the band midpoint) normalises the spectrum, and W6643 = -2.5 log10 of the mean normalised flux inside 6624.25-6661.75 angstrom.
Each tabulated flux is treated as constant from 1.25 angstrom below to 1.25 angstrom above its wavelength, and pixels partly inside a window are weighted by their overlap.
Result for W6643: 0.29 mag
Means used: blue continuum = 1.6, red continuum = 1.5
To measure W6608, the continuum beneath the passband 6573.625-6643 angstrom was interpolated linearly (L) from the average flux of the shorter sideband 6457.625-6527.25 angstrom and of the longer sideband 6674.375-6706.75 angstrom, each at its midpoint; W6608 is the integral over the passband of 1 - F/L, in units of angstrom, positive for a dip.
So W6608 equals 6.2 angstrom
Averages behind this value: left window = 1.51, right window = 1.5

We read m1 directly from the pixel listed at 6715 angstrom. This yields 1.528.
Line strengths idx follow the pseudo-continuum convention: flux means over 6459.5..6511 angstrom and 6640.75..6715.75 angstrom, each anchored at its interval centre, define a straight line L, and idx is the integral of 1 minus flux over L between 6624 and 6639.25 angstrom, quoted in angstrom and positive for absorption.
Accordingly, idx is 10.0 angstrom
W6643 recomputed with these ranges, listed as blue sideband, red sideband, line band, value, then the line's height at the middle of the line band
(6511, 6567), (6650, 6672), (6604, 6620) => -0.083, 1.48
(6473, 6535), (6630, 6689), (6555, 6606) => -0.118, 1.39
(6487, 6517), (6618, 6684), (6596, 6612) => -0.164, 1.36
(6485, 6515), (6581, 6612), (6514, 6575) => 0.085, 1.56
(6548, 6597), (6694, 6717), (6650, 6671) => 0.035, 1.55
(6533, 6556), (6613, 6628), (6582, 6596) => -0.122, 1.53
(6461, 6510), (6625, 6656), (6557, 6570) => -0.016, 1.31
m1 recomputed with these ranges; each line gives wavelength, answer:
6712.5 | 1.435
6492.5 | 1.463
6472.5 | 1.632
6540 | 1.525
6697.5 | 1.526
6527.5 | 1.436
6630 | 1.171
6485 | 1.508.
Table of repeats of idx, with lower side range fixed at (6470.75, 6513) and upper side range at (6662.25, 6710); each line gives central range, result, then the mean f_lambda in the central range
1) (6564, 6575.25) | 1.2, 1.34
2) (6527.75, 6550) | 0.2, 1.5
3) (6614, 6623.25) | -0.7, 1.6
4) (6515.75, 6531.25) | 0.5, 1.46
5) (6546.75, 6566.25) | 1.1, 1.42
